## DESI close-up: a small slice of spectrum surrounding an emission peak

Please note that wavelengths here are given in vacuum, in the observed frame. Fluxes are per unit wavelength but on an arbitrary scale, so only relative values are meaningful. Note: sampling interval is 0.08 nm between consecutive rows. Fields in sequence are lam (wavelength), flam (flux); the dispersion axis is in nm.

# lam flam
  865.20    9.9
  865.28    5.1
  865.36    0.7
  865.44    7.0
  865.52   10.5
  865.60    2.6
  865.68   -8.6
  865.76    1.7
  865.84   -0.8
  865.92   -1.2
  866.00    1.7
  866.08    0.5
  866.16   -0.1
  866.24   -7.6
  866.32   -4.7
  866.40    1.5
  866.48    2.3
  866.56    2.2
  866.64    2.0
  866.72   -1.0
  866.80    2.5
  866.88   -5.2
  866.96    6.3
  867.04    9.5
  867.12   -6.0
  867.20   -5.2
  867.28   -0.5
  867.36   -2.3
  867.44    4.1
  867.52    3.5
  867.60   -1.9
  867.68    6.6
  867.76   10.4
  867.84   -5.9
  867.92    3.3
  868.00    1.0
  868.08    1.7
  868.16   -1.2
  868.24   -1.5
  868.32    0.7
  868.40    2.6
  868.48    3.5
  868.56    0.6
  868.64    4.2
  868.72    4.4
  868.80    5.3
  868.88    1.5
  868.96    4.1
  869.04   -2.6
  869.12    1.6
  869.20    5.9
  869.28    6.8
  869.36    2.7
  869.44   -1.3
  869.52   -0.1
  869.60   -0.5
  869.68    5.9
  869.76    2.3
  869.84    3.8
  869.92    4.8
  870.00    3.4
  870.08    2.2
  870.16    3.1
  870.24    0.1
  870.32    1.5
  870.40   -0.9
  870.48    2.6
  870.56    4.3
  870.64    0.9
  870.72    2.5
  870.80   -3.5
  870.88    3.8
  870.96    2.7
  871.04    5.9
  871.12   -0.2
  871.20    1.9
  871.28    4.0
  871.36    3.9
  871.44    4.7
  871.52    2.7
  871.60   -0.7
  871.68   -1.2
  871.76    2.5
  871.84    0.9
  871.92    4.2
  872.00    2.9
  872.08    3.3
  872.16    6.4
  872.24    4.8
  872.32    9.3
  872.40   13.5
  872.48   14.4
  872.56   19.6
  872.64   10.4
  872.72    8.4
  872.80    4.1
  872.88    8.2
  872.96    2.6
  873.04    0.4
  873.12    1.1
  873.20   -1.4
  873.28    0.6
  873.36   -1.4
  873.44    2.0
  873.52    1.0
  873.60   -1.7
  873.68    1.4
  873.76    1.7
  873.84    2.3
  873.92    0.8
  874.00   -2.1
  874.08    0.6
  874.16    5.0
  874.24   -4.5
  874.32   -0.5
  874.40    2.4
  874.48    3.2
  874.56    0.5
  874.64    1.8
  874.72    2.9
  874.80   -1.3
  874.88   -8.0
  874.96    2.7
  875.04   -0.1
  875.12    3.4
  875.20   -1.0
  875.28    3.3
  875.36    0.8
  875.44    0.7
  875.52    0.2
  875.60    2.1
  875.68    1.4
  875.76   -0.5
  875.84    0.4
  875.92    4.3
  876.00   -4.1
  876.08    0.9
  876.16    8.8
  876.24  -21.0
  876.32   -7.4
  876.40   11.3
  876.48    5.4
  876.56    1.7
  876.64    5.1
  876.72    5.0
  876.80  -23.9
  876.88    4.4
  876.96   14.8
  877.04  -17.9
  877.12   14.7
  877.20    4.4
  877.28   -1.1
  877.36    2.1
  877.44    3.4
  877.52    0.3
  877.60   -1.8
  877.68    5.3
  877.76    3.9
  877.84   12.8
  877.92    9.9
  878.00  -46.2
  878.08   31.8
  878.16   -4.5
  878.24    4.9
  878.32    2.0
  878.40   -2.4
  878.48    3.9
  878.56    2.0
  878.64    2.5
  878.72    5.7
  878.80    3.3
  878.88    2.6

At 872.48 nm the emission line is H-gamma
